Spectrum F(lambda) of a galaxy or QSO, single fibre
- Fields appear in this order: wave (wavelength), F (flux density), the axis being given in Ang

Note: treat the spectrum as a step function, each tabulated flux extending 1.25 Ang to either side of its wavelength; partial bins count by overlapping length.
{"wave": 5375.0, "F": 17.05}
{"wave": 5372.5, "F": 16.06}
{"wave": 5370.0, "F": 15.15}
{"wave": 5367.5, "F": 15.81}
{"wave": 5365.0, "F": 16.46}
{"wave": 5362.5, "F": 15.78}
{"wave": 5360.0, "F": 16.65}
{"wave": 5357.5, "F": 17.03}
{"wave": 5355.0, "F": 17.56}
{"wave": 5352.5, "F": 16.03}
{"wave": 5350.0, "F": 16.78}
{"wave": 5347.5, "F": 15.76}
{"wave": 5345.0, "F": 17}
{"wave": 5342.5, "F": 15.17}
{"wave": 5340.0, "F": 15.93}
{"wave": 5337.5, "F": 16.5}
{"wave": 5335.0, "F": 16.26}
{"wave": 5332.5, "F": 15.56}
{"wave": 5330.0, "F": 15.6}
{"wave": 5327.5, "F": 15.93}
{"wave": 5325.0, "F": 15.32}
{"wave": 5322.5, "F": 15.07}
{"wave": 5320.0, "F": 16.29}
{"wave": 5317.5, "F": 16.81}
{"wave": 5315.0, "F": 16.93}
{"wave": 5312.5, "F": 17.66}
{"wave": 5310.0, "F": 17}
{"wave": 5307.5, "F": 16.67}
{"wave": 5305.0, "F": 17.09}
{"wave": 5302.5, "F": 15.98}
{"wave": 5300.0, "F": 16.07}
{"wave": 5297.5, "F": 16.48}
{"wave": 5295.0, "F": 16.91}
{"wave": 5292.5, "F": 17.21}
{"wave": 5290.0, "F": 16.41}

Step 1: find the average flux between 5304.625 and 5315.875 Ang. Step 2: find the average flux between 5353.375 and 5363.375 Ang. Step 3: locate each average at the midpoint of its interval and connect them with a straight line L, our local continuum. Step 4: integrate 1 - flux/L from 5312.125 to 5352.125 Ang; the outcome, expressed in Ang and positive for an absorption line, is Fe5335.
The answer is 1.9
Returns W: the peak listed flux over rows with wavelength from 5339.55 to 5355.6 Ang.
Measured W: 17.56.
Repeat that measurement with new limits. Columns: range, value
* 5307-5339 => 17.66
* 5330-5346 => 17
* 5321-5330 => 15.93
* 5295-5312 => 17.09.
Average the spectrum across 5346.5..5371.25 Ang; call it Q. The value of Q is 16.3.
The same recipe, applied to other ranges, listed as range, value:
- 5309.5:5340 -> 16.2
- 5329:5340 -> 16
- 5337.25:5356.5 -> 16.3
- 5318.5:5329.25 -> 15.7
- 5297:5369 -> 16.3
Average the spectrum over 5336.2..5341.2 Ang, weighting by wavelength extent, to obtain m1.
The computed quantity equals 16.2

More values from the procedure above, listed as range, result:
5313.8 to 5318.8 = 16.9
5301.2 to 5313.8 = 16.9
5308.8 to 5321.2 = 16.9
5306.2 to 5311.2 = 16.8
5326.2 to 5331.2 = 15.8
